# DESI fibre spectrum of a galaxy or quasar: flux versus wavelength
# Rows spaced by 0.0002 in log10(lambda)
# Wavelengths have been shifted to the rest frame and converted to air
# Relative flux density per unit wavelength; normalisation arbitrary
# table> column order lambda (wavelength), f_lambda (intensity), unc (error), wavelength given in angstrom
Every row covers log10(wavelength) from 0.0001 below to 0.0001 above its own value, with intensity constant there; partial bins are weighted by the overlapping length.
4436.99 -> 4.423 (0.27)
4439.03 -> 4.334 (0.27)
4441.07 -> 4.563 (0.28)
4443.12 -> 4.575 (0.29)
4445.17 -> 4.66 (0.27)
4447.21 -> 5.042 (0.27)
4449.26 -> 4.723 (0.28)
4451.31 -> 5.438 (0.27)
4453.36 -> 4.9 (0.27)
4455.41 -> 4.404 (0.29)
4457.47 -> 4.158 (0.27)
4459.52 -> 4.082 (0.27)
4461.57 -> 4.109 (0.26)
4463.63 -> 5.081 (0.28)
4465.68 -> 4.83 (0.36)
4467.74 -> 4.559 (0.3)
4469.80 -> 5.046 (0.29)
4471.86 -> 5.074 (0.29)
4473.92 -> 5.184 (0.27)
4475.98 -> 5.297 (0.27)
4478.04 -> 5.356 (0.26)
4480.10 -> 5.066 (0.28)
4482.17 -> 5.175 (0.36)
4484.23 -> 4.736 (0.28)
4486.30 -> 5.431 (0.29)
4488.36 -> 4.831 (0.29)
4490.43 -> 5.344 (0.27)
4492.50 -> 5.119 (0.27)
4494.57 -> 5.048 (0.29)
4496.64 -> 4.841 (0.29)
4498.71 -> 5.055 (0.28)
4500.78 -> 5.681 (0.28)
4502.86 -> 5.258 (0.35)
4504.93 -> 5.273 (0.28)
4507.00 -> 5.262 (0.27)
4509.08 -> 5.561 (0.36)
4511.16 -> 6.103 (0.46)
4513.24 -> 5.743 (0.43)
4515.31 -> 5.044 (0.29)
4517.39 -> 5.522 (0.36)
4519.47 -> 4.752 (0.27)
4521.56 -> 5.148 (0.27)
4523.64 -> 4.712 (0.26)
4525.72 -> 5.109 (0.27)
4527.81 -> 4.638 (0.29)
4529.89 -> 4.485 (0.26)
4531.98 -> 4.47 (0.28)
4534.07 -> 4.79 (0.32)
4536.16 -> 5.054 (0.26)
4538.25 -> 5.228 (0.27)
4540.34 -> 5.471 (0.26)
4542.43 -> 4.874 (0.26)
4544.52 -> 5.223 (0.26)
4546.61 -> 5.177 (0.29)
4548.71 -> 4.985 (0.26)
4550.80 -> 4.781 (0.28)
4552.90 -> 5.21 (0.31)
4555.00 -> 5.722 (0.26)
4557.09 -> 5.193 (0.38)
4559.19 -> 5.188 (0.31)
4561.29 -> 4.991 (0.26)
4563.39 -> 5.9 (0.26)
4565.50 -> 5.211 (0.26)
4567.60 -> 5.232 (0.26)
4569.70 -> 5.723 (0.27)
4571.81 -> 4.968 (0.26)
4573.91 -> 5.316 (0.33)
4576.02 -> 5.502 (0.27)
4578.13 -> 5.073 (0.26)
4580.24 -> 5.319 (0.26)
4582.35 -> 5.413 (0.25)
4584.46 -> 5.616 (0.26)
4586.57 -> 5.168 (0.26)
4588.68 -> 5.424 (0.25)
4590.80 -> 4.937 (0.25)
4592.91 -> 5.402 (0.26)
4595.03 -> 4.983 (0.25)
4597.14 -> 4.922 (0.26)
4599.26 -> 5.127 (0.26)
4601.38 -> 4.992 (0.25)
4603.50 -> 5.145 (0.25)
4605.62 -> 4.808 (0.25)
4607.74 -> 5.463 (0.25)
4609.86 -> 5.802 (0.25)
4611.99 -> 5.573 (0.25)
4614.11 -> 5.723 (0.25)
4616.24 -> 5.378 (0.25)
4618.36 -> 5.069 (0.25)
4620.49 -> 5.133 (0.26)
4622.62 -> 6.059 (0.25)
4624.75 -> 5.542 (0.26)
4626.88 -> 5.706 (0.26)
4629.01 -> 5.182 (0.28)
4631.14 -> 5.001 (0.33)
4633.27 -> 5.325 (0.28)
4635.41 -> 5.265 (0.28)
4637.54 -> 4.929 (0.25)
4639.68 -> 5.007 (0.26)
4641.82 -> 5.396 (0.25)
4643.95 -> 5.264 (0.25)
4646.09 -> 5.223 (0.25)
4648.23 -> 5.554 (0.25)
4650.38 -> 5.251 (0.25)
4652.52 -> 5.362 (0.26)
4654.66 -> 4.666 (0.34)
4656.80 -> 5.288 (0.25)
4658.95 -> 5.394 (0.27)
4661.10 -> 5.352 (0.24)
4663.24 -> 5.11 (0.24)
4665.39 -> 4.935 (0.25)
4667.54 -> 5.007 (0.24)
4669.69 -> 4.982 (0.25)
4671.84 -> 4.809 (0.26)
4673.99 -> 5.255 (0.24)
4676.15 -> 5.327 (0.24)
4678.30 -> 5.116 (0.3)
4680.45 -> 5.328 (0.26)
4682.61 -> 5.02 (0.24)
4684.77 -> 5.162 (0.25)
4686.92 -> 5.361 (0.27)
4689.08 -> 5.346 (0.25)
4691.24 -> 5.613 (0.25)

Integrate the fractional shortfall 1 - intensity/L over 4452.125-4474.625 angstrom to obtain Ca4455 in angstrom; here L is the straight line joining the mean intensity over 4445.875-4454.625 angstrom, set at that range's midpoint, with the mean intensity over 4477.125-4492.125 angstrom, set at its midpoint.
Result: 1.7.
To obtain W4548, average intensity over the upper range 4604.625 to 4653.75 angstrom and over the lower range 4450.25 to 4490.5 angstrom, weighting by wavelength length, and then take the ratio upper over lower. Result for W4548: 1.09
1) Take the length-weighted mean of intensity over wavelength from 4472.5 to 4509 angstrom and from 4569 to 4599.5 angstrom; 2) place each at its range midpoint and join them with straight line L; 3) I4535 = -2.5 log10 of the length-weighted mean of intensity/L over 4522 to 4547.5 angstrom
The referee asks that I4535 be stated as 0.06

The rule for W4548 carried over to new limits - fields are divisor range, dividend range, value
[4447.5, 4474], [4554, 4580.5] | 1.13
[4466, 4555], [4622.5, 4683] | 1.02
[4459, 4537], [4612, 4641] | 1.06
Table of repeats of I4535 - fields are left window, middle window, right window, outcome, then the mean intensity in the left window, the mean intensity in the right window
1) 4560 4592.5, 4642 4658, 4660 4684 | -0.02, 5.32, 5.11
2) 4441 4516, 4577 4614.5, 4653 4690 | -0.03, 5.02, 5.15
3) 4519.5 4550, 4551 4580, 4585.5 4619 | -0.05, 4.95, 5.25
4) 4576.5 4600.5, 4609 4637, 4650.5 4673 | -0.05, 5.22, 5.1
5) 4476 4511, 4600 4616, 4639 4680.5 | -0.03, 5.22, 5.18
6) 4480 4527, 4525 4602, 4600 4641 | 0.02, 5.21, 5.32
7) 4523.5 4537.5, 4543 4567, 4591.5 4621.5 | -0.07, 4.76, 5.25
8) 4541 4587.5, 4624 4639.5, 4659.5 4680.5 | -0.02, 5.27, 5.12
